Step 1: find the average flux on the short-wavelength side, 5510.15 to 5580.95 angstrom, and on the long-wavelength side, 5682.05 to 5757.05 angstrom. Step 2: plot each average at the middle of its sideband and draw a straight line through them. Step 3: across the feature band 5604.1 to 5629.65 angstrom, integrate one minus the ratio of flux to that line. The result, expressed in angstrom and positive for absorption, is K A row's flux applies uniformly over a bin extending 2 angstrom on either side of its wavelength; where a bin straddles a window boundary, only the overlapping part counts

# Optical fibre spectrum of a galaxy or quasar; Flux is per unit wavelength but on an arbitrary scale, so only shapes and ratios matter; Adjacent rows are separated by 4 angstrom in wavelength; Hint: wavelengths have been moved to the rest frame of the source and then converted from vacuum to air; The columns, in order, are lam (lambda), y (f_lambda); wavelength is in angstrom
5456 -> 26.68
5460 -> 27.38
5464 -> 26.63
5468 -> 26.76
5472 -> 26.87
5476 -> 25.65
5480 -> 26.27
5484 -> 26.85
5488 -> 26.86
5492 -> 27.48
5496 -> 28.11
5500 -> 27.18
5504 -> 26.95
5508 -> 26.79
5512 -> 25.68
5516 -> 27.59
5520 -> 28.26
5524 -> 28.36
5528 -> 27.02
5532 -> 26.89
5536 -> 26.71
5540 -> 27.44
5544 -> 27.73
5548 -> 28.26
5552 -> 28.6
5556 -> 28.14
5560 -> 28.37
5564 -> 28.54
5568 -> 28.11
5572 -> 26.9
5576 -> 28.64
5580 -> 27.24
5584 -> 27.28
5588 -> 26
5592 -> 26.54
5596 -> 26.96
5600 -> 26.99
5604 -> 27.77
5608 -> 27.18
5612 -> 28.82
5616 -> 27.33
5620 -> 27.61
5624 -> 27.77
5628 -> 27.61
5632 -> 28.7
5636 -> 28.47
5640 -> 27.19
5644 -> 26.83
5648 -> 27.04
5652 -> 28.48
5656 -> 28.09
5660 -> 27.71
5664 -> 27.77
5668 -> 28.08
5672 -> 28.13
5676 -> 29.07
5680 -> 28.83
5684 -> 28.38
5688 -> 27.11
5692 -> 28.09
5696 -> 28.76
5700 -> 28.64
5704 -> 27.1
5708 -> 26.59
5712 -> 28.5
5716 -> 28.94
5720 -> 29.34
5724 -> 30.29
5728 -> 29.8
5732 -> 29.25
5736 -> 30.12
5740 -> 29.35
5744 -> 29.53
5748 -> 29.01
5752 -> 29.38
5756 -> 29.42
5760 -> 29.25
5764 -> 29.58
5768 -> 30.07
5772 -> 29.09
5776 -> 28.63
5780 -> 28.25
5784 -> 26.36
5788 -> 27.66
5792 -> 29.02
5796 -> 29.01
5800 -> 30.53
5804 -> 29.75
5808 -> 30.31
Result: 0.4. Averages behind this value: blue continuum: 27.7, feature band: 27.7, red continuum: 28.8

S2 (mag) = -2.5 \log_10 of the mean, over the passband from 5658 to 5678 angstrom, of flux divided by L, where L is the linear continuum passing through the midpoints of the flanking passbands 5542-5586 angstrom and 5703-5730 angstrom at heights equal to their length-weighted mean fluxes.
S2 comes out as 0.01 mag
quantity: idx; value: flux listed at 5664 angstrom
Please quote 27.77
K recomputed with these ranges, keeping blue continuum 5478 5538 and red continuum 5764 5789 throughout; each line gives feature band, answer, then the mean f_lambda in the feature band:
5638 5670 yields 0.2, 27.6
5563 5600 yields 0.3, 27.3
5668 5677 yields -0.2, 28.4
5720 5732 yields -0.7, 29.8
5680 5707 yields 0.0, 28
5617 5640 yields -0.2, 27.9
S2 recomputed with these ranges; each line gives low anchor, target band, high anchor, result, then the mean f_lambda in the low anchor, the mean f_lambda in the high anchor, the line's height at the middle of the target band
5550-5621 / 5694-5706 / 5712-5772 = 0.031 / 27.6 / 29.5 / 29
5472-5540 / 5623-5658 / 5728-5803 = 0.012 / 27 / 29.1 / 28.1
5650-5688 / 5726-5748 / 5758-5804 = -0.034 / 28.2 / 28.9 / 28.6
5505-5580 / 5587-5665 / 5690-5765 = 0.027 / 27.6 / 29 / 28.3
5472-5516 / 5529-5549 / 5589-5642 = -0.010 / 26.8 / 27.6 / 27.1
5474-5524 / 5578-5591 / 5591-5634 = 0.026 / 27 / 27.6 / 27.5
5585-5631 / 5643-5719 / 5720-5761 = 0.020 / 27.4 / 29.5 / 28.6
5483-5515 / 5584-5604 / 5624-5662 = 0.029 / 27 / 27.8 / 27.5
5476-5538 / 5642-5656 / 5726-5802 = 0.026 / 27.1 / 29.1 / 28.2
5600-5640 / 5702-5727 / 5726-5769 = 0.021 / 27.8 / 29.5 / 29.1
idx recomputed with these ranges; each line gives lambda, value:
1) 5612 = 28.82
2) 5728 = 29.8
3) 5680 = 28.83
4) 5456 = 26.68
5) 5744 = 29.53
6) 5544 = 27.73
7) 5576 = 28.64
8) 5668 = 28.08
